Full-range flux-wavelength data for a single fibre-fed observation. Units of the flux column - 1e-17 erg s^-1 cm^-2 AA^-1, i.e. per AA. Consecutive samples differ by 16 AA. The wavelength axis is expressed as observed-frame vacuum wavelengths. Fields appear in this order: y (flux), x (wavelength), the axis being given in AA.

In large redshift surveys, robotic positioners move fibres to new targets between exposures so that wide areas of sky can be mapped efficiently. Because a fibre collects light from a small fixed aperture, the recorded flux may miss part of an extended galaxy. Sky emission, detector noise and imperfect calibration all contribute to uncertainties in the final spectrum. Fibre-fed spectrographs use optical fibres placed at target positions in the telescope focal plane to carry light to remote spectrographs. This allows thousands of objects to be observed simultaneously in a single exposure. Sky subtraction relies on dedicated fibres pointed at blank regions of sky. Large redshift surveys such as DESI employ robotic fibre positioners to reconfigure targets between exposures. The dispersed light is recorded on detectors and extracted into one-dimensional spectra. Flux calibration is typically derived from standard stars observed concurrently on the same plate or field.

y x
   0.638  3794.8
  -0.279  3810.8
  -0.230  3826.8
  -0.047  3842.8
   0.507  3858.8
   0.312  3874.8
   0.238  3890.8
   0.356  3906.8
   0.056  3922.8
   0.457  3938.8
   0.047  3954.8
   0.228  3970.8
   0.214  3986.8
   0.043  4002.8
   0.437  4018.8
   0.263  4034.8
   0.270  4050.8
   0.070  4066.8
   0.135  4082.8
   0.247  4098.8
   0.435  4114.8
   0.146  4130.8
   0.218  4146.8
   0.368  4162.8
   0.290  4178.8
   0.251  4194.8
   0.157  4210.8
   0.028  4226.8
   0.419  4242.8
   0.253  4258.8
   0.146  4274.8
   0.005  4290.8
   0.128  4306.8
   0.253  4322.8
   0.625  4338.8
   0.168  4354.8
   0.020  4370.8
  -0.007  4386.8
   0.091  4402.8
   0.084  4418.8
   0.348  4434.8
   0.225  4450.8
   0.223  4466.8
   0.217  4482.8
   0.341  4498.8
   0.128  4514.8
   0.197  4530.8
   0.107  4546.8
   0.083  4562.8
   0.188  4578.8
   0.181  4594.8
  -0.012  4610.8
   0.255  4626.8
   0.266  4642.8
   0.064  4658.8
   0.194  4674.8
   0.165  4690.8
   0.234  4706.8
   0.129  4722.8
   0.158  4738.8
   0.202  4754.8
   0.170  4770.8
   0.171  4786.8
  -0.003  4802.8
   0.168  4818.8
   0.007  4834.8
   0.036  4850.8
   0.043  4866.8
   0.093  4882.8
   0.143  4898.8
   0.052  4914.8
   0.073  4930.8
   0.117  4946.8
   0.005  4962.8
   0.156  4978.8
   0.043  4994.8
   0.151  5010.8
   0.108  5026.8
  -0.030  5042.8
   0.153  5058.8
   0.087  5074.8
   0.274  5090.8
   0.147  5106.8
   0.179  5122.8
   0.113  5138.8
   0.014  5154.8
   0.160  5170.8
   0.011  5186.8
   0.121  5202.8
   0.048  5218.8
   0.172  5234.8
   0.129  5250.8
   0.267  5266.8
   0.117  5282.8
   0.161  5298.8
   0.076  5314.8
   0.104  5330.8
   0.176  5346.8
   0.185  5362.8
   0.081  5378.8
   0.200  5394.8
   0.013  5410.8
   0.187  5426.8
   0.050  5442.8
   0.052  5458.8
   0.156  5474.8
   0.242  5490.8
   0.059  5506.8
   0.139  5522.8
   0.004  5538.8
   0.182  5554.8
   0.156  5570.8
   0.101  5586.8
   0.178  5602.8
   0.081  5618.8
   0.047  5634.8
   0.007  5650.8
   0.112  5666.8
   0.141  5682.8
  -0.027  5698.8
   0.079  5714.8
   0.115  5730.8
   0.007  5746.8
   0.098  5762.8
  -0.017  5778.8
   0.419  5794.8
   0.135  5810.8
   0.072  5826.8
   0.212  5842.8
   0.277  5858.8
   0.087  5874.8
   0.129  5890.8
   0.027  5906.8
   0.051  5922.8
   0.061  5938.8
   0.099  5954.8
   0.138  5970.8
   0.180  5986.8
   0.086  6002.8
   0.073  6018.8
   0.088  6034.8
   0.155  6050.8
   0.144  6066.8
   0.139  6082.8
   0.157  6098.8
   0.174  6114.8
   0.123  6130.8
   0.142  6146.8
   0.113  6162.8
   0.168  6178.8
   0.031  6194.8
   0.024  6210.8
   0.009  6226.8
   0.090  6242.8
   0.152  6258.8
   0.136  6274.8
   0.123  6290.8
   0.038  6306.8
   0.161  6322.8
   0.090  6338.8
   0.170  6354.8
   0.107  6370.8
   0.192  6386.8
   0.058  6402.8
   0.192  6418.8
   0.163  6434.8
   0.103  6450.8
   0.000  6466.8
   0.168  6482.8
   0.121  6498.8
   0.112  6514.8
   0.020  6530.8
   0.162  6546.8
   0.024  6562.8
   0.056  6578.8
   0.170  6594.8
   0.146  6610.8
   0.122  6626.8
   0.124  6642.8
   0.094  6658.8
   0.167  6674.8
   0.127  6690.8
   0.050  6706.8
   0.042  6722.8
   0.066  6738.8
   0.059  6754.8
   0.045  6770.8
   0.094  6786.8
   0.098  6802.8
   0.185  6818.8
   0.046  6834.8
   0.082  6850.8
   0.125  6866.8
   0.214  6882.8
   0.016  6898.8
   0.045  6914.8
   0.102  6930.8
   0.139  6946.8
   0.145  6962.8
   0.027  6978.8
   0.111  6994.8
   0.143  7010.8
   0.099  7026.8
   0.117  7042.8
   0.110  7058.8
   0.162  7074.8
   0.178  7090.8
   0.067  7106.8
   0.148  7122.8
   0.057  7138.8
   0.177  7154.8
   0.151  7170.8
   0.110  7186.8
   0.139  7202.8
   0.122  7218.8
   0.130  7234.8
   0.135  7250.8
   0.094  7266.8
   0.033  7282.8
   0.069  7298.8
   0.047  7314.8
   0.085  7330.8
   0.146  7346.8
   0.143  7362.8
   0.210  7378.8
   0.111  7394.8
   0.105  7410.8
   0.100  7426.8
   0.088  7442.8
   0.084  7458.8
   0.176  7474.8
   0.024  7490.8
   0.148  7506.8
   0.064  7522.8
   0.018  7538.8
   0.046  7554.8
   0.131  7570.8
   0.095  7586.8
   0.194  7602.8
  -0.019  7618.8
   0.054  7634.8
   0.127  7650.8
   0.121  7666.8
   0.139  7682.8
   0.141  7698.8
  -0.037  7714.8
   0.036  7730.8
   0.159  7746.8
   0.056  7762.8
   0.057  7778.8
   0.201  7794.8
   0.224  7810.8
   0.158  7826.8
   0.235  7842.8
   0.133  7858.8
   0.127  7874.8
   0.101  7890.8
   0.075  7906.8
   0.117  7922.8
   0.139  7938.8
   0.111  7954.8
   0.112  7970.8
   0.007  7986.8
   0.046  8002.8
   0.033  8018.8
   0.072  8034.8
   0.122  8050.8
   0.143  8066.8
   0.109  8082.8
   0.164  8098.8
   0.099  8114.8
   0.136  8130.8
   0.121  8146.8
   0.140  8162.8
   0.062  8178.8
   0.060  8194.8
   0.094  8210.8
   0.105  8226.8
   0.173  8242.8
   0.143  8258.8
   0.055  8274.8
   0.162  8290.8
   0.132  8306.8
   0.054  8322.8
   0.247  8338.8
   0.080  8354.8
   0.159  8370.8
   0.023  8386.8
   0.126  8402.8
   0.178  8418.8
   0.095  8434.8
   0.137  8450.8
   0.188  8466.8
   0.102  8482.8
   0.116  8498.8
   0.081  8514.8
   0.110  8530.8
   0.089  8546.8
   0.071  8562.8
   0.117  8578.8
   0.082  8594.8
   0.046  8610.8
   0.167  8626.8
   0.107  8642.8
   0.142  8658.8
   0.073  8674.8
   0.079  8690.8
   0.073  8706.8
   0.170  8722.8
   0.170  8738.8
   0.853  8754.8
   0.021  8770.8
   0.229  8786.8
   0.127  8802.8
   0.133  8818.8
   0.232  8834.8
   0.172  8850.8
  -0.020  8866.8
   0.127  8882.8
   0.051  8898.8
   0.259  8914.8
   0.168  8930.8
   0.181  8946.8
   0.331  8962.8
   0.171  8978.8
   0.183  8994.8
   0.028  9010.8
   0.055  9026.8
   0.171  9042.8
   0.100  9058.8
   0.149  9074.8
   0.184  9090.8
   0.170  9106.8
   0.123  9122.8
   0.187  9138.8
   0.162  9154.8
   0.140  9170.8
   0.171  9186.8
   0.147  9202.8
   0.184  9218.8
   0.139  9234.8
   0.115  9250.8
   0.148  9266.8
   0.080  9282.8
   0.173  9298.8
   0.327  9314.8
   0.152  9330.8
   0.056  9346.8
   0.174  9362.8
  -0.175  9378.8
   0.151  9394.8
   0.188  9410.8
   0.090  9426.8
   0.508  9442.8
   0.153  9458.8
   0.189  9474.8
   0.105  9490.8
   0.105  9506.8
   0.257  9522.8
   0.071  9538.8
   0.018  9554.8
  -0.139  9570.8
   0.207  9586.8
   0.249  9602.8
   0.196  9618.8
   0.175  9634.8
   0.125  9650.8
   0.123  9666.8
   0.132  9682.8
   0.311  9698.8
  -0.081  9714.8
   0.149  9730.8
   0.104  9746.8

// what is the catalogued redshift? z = 1.347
